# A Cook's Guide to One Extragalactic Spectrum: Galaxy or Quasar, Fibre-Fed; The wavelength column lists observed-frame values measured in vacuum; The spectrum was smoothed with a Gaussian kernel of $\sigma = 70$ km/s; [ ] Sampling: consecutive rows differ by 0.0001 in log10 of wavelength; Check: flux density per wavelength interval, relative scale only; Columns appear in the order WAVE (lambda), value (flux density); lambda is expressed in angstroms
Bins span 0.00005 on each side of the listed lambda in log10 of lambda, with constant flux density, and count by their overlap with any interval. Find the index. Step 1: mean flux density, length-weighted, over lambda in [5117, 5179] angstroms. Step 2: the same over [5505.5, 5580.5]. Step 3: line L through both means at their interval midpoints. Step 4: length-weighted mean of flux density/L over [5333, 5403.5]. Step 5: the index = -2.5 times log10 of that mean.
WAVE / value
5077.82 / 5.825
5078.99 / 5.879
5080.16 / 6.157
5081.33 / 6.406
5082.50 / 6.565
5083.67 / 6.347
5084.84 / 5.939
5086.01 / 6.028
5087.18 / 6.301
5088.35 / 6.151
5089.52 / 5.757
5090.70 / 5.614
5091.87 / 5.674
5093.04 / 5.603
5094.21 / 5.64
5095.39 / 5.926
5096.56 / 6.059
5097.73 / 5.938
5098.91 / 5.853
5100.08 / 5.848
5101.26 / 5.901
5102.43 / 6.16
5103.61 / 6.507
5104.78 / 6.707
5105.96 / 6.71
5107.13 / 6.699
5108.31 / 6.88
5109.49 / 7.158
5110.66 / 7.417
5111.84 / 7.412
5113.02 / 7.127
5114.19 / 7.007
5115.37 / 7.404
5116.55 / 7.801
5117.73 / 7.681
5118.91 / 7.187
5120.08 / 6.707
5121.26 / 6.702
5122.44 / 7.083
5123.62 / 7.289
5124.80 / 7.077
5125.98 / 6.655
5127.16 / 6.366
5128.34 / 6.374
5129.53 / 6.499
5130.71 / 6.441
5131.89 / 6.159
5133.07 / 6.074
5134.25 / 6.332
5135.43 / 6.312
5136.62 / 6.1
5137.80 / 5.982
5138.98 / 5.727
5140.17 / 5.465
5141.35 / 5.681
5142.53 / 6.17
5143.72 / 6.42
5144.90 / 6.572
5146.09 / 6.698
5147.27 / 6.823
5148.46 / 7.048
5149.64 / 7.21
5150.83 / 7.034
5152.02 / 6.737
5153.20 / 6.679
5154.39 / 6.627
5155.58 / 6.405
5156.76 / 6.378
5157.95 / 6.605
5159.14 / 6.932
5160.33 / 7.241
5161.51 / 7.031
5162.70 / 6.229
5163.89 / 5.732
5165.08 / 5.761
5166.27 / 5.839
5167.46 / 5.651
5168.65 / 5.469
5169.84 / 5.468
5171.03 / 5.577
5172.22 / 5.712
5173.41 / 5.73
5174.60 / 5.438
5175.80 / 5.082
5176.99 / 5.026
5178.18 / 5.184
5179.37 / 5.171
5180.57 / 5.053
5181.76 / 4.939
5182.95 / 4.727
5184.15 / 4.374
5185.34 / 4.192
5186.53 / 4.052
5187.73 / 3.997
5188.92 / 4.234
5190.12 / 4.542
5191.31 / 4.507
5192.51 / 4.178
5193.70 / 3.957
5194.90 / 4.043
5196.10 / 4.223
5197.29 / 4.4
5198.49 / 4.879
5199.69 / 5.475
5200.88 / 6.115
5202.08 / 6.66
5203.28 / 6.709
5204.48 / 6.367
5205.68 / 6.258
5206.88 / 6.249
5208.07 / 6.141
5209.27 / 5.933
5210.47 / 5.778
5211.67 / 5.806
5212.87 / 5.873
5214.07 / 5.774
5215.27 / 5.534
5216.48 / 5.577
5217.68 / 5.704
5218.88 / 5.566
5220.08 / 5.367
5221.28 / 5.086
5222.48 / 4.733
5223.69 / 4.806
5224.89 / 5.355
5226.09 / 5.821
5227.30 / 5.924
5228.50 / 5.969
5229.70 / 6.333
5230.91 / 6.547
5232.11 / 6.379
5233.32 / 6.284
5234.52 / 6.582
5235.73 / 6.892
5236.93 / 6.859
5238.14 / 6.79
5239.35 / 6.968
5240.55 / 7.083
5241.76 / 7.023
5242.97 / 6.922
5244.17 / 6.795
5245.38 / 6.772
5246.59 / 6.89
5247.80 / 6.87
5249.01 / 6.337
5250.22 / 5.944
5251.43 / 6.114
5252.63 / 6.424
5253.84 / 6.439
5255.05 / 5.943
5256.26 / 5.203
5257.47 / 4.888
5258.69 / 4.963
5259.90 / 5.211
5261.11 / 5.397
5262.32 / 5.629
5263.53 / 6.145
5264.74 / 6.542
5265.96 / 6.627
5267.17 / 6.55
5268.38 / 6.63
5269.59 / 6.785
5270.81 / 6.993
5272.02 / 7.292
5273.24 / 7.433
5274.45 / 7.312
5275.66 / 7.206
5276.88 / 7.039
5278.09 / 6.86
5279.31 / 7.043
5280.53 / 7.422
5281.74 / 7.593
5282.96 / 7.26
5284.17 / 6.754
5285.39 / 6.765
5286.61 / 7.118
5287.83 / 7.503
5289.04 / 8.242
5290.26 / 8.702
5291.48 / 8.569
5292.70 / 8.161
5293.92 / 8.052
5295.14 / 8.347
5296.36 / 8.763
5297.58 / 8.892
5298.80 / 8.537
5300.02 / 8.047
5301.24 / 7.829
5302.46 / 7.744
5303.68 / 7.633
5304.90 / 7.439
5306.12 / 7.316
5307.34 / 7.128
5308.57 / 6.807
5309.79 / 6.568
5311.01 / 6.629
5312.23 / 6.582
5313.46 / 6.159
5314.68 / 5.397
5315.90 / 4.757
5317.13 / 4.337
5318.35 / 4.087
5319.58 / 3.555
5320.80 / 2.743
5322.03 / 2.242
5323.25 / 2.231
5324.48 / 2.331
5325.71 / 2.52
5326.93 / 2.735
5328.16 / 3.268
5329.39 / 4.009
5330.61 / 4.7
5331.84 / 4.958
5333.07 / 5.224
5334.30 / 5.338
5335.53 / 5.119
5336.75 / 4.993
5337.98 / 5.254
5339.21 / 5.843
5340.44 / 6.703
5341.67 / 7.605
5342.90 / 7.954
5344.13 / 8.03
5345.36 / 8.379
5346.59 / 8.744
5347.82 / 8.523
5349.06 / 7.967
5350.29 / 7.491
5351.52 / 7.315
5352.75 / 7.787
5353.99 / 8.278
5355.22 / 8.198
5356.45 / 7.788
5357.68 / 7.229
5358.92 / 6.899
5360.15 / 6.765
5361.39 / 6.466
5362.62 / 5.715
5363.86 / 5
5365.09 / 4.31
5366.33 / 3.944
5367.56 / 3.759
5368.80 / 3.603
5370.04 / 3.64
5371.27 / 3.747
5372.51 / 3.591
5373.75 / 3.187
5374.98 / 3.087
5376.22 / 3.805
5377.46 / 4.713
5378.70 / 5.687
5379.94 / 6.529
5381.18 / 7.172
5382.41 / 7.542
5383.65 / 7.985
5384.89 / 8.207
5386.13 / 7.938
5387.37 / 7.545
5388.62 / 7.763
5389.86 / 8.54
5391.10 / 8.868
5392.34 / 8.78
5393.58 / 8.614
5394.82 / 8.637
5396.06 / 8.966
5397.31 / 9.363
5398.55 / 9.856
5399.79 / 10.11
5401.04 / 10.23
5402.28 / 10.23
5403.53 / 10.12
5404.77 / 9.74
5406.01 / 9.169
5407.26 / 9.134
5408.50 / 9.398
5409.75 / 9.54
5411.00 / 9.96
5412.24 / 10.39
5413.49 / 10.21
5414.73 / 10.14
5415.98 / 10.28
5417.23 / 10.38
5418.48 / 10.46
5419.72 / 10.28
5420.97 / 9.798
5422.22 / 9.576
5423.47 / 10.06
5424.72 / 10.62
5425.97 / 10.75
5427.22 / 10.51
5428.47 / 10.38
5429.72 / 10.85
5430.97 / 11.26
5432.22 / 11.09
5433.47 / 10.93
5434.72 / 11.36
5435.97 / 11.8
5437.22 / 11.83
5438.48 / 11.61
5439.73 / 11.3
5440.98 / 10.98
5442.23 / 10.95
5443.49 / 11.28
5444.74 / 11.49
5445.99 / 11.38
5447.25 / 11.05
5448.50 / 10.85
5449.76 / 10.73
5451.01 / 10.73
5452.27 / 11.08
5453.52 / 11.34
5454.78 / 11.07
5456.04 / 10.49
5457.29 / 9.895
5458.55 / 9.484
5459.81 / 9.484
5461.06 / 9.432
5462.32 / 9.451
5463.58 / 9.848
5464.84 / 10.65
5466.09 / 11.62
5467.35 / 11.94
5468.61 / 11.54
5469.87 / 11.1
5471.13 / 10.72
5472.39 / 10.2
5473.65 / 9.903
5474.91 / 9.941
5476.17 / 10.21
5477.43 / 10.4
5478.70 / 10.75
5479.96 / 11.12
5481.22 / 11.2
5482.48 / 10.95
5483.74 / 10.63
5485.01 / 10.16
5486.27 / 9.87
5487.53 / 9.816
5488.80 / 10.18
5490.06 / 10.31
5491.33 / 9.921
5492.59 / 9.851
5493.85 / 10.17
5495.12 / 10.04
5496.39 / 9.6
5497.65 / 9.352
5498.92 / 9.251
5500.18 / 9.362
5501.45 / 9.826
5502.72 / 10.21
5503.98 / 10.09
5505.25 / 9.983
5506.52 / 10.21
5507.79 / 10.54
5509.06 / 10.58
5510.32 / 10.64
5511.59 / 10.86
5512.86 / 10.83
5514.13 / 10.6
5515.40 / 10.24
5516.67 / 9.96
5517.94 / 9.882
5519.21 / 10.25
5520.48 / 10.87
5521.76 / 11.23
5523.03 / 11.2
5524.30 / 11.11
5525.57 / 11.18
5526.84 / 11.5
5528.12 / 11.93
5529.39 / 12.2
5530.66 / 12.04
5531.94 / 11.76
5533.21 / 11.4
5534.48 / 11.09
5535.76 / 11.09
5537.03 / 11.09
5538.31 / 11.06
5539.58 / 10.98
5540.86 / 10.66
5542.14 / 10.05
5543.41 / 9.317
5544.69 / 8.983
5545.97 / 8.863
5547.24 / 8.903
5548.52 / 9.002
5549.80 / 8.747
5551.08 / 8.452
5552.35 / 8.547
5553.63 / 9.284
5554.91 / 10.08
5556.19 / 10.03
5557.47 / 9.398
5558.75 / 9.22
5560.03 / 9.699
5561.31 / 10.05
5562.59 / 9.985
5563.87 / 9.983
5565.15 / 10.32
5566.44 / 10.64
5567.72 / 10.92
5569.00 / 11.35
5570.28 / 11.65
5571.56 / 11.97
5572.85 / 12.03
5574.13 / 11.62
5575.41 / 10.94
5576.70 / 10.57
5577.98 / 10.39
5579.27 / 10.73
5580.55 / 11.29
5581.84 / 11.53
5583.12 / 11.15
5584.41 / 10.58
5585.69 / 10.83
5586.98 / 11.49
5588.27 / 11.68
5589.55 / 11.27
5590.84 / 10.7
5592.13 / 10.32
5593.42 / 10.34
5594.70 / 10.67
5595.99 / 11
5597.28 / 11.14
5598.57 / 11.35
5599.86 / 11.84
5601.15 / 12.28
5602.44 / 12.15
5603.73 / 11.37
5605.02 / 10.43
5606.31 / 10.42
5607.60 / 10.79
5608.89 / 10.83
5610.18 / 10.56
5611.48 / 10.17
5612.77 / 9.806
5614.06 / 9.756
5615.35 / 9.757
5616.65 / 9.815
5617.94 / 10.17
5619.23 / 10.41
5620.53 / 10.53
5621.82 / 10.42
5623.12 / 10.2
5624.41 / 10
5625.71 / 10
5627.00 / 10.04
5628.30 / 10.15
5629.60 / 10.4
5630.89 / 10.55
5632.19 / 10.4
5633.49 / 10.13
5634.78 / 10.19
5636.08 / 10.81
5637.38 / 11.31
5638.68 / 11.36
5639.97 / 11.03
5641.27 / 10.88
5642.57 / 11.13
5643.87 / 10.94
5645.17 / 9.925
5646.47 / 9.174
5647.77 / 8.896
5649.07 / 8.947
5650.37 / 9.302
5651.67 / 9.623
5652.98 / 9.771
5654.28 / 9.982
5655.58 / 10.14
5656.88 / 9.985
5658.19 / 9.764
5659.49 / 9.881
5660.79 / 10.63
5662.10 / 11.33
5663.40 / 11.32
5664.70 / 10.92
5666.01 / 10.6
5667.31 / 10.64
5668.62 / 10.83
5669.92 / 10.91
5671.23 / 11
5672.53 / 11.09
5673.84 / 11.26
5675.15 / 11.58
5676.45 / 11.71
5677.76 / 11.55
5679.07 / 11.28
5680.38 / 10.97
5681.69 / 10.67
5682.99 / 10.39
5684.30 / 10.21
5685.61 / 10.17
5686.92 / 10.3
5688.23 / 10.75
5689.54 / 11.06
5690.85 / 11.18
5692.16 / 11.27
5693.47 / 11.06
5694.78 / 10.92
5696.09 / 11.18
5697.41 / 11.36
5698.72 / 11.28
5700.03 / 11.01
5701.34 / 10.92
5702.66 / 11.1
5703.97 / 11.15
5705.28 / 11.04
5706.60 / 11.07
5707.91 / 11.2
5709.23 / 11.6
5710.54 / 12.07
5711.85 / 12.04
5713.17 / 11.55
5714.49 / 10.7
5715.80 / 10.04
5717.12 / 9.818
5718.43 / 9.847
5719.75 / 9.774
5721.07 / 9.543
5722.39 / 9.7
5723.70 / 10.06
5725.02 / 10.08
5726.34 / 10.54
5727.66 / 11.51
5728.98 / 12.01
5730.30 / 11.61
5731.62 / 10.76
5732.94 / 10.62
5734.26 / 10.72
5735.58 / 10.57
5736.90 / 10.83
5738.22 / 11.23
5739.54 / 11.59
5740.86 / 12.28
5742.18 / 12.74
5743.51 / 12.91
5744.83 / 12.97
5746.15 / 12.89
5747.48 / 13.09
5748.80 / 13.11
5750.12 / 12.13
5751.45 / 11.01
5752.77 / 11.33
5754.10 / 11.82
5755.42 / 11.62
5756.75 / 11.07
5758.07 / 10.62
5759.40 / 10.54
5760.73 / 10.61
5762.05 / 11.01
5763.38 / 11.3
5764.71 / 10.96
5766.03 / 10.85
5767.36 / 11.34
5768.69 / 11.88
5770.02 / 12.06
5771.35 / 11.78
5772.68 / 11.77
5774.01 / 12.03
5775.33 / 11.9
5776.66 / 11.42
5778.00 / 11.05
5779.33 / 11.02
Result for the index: 0.25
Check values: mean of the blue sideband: 6.31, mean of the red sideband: 10.5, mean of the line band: 6.89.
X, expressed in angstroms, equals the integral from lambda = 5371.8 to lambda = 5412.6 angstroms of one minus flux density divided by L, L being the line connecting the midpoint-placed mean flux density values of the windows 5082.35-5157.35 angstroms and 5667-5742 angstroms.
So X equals 2.81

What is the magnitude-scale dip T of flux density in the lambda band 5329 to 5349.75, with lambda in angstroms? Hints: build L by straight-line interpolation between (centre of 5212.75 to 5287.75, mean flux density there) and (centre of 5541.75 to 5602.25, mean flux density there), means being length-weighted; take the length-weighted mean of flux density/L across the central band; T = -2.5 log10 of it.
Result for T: 0.16 mag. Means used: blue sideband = 6.35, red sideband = 10.5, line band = 6.46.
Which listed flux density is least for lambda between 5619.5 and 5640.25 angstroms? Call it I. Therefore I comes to 10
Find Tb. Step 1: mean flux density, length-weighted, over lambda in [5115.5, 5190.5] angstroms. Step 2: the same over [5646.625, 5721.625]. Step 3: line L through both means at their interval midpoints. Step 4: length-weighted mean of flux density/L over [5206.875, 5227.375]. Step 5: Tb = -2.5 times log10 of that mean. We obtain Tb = 0.185 mag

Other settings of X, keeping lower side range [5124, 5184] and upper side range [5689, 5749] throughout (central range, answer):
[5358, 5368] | 3.2 angstroms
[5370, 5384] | 5.3 angstroms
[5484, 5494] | -1.0 angstroms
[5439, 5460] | -5.0 angstroms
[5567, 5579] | -1.7 angstroms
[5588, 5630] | -1.7 angstroms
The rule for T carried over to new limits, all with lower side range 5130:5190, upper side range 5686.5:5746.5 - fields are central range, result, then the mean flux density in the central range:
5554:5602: -0.110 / 10.8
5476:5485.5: -0.203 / 10.7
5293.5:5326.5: 0.205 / 5.99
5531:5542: -0.182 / 11.1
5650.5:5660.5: 0.069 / 9.87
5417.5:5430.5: -0.233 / 10.3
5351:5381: 0.381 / 5.48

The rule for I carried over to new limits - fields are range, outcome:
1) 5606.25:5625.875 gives 9.756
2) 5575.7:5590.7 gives 10.39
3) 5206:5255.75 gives 4.733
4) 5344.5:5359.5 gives 6.899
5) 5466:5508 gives 9.251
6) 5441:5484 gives 9.432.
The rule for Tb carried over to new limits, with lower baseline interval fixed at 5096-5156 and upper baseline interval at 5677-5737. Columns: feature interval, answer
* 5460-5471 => -0.173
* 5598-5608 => -0.127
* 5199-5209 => 0.154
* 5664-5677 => -0.047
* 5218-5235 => 0.263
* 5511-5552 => -0.104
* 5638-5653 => 0.032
